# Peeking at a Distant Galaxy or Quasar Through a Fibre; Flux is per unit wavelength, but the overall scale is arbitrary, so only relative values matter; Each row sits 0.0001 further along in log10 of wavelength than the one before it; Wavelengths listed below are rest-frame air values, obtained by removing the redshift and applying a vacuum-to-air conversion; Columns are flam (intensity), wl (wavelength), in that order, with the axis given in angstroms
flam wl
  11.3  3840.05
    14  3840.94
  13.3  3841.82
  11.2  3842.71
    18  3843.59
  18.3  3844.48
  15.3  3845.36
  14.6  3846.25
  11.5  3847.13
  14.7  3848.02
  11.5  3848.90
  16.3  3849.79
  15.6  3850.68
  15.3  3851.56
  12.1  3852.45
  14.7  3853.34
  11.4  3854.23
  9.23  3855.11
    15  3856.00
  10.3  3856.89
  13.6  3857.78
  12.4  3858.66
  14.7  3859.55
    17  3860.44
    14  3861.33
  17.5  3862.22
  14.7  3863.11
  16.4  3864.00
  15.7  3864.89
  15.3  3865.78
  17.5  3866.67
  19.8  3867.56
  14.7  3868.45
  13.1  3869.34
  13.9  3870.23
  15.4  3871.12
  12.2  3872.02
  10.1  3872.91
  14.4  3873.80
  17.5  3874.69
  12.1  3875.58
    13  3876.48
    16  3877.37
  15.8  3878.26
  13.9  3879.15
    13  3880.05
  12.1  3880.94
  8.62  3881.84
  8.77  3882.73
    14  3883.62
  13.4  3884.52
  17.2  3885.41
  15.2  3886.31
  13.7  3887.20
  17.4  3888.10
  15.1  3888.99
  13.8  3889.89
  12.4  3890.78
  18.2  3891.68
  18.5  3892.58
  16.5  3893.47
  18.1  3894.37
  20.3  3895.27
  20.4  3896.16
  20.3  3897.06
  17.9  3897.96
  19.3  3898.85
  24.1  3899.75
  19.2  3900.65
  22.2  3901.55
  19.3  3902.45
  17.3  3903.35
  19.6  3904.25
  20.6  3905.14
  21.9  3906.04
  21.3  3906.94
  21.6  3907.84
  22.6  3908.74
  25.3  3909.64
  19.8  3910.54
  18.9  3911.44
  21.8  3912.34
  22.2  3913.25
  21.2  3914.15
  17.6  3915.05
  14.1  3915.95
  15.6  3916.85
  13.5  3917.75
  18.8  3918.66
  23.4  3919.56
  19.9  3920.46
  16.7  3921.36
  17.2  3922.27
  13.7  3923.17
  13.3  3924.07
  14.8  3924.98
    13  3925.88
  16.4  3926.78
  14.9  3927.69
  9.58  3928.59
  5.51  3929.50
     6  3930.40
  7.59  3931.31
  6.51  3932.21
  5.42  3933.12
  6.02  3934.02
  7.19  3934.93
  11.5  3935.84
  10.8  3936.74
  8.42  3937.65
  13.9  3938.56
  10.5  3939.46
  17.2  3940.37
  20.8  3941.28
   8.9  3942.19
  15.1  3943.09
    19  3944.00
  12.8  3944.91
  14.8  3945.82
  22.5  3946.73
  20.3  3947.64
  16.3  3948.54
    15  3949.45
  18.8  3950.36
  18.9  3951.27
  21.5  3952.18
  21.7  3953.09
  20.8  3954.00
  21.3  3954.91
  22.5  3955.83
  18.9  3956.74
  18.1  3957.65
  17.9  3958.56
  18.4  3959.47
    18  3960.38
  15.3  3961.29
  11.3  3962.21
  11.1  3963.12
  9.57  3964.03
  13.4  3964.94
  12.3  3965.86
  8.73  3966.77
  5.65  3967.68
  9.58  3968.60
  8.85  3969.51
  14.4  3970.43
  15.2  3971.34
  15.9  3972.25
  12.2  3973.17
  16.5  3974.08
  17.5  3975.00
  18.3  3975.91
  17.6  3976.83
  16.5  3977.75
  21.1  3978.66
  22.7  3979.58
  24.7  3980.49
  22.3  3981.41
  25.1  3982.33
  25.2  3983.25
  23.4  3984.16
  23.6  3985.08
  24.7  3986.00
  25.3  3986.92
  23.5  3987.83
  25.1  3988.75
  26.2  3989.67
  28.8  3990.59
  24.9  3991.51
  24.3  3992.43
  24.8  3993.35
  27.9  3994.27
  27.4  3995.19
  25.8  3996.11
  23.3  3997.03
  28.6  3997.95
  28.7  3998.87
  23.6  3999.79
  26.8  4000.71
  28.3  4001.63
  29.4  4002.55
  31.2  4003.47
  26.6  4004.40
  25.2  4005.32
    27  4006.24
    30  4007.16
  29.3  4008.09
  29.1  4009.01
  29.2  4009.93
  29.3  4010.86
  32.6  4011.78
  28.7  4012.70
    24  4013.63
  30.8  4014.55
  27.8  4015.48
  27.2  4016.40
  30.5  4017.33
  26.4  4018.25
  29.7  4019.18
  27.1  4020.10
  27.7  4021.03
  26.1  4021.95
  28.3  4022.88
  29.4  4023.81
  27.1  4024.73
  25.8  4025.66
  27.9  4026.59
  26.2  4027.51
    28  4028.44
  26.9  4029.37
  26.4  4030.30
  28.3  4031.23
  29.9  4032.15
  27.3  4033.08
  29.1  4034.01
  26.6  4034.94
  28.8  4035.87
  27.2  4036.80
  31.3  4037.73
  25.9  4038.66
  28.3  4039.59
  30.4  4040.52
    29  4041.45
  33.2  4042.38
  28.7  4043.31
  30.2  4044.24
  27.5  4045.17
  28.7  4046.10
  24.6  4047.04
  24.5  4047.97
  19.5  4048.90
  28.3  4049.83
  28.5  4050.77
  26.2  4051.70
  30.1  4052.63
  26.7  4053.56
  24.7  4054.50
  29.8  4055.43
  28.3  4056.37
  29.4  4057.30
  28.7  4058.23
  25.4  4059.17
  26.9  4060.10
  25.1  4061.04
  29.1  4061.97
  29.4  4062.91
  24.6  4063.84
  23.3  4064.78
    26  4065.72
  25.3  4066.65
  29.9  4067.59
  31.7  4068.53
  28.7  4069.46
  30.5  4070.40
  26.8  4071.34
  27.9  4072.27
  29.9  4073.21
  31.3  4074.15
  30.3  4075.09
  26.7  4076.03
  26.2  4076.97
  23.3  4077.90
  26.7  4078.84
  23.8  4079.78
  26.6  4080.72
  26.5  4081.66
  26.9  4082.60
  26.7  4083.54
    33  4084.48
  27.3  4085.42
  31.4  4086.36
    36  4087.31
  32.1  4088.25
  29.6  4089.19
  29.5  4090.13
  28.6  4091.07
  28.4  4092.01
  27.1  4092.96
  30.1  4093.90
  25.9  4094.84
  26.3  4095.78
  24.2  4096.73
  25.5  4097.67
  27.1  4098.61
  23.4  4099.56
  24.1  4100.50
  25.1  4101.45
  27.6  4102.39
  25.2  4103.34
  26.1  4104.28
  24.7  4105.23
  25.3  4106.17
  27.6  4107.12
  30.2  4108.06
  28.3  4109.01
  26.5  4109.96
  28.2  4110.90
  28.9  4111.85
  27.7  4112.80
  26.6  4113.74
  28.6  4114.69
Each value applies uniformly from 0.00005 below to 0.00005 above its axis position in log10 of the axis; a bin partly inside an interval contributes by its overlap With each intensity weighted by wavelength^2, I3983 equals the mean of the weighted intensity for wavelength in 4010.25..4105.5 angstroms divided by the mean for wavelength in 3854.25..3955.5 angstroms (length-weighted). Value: 1.90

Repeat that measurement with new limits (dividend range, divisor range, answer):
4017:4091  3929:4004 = 1.60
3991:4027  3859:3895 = 2.00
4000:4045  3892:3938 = 1.82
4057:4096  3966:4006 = 1.34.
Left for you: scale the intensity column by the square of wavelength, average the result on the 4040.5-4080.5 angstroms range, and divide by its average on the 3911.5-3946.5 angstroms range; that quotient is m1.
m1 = 2.11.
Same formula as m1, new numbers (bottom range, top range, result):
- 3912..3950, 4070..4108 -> 2.09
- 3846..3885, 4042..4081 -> 2.18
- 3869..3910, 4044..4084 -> 1.78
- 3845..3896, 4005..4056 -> 2.09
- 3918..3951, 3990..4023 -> 2.09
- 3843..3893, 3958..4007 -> 1.54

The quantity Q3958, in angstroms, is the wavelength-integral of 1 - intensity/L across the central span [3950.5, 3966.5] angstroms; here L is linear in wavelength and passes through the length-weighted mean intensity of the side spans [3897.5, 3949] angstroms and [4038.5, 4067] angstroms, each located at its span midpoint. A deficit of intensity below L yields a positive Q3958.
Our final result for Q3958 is 1.7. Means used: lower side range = 16.1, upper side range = 27.3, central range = 17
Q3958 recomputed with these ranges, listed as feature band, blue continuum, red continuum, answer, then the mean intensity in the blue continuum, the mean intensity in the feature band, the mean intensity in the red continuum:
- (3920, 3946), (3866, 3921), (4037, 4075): 9.8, 17.1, 12.3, 27.9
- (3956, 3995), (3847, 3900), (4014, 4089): 6.5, 14.9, 18.8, 27.9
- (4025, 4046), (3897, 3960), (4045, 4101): -3.1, 16.7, 28.3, 27.5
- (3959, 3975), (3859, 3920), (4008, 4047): 7.2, 16.9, 12.9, 28.3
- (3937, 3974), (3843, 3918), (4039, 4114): 9.2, 16.2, 15.4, 27.6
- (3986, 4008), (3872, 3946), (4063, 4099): -4.8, 15.5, 26.6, 28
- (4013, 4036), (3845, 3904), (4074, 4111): -4.0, 15.2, 27.7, 27.4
